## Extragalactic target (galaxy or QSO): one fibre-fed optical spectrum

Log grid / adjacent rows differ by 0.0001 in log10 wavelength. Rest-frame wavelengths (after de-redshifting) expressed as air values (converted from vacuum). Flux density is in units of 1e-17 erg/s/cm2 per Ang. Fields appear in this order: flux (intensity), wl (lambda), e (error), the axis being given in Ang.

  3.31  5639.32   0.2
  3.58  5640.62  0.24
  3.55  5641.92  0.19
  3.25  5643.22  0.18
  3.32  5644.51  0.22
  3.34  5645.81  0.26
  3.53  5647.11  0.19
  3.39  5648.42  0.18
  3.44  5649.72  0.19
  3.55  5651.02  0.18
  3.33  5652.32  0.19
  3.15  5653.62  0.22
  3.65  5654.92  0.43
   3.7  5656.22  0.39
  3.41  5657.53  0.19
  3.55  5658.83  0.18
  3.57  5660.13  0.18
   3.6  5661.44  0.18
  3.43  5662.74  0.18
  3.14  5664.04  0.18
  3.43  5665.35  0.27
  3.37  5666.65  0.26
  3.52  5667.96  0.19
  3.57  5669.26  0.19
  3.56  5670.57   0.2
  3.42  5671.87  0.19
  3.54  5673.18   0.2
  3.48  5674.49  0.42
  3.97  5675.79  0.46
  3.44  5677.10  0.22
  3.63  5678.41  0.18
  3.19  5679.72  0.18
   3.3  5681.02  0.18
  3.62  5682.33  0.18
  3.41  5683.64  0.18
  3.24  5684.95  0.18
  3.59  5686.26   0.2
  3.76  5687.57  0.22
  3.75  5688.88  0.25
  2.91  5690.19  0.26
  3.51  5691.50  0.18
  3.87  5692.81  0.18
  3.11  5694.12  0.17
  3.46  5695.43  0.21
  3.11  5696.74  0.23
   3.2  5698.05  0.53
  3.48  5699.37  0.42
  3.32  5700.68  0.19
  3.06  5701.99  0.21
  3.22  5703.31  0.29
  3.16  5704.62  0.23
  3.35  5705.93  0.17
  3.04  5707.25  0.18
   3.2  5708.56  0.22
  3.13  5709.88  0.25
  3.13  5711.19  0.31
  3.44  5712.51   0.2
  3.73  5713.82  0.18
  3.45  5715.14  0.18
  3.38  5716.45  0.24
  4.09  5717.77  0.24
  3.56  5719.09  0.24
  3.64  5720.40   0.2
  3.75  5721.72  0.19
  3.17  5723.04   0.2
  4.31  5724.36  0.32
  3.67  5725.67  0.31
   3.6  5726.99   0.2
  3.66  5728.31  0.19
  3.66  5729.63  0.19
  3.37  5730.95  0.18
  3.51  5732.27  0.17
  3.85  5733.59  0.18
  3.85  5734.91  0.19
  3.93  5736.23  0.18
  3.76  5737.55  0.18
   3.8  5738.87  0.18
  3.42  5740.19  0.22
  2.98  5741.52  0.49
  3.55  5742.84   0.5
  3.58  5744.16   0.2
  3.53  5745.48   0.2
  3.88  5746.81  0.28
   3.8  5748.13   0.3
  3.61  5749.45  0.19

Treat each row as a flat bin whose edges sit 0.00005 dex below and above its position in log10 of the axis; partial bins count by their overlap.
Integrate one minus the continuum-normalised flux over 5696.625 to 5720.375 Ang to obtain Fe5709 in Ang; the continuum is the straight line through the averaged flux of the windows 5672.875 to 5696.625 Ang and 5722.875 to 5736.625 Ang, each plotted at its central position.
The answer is 1.6 Ang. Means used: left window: 3.48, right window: 3.7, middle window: 3.35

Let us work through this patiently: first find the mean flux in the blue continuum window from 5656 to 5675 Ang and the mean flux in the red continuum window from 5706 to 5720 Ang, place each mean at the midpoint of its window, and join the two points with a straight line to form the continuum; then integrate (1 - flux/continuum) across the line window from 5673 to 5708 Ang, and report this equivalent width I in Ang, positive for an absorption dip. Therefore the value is 0.5 Ang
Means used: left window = 3.48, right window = 3.42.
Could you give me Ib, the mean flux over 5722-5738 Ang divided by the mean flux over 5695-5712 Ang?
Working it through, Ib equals 1.1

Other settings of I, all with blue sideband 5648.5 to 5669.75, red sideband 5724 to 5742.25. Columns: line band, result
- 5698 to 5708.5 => 1.0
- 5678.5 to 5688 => 0.2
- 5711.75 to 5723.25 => 0.1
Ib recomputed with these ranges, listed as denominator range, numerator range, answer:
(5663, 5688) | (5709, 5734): 1.03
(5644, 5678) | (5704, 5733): 1.01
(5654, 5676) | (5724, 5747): 1.04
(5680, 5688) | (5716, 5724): 1.05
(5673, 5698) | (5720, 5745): 1.05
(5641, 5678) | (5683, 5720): 0.97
